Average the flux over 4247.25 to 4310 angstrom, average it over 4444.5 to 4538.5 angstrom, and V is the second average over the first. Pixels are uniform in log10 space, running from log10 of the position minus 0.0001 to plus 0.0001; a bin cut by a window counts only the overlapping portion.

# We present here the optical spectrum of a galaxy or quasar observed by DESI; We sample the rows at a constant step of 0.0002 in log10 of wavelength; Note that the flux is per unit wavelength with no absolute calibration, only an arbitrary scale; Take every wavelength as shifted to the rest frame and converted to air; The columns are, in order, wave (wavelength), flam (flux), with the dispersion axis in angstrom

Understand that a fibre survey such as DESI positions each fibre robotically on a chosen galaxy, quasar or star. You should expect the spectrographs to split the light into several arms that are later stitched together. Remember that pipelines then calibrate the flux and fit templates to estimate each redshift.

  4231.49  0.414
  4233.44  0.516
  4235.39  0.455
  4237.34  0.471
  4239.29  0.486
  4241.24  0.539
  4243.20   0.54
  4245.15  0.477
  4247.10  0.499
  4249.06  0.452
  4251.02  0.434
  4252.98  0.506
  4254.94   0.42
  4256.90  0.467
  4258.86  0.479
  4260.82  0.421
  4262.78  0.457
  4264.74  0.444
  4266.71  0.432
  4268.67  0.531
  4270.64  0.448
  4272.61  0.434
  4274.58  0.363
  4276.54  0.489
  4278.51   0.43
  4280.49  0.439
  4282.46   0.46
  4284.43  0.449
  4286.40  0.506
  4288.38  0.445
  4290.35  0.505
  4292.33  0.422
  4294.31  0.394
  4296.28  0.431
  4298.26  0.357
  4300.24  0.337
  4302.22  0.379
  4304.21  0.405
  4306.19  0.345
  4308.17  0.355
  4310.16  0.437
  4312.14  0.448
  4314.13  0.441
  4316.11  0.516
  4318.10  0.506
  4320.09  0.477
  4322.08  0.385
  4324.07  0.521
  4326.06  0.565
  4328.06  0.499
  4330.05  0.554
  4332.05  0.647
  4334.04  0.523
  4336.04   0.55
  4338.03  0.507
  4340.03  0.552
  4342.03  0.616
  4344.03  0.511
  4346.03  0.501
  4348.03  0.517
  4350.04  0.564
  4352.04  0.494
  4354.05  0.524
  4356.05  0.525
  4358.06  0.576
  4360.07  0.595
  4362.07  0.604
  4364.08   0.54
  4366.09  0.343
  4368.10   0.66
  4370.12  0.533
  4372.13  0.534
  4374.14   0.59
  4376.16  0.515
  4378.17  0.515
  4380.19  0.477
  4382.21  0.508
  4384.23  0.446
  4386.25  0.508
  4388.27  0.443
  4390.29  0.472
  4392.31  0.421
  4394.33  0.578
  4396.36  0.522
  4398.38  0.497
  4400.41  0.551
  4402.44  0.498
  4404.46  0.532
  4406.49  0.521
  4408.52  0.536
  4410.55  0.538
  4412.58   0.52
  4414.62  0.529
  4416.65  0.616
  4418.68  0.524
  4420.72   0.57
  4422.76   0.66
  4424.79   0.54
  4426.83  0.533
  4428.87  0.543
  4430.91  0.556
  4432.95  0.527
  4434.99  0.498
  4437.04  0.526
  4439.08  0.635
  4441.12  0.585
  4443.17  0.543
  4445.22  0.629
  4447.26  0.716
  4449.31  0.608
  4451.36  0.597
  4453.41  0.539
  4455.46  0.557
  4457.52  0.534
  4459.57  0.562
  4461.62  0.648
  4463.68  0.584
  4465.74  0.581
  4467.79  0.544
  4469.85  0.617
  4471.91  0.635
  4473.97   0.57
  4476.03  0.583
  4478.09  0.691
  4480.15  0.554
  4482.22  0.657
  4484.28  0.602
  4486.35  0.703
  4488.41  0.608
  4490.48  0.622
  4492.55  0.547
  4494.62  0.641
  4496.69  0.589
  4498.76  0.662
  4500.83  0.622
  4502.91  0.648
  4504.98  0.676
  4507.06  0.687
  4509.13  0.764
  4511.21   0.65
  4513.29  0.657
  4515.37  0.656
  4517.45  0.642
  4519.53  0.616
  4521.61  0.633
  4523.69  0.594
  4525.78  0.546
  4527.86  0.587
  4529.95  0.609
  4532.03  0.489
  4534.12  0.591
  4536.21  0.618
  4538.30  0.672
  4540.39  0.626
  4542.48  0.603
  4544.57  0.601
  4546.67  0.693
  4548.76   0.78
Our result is 1.4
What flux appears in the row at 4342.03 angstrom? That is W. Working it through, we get 0.616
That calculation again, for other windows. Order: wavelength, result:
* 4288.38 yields 0.445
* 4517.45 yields 0.642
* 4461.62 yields 0.648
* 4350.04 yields 0.564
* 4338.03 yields 0.507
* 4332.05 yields 0.647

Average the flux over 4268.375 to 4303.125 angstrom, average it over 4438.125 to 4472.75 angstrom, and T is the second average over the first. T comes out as 1.4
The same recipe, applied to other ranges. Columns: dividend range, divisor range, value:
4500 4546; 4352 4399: 1.21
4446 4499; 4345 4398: 1.17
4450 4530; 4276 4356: 1.29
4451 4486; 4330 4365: 1.08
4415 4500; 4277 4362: 1.22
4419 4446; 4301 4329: 1.26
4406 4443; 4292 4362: 1.14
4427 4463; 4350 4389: 1.10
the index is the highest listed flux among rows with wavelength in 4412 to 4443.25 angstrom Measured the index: 0.66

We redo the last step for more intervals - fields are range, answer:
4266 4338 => 0.647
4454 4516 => 0.764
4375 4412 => 0.578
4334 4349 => 0.616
